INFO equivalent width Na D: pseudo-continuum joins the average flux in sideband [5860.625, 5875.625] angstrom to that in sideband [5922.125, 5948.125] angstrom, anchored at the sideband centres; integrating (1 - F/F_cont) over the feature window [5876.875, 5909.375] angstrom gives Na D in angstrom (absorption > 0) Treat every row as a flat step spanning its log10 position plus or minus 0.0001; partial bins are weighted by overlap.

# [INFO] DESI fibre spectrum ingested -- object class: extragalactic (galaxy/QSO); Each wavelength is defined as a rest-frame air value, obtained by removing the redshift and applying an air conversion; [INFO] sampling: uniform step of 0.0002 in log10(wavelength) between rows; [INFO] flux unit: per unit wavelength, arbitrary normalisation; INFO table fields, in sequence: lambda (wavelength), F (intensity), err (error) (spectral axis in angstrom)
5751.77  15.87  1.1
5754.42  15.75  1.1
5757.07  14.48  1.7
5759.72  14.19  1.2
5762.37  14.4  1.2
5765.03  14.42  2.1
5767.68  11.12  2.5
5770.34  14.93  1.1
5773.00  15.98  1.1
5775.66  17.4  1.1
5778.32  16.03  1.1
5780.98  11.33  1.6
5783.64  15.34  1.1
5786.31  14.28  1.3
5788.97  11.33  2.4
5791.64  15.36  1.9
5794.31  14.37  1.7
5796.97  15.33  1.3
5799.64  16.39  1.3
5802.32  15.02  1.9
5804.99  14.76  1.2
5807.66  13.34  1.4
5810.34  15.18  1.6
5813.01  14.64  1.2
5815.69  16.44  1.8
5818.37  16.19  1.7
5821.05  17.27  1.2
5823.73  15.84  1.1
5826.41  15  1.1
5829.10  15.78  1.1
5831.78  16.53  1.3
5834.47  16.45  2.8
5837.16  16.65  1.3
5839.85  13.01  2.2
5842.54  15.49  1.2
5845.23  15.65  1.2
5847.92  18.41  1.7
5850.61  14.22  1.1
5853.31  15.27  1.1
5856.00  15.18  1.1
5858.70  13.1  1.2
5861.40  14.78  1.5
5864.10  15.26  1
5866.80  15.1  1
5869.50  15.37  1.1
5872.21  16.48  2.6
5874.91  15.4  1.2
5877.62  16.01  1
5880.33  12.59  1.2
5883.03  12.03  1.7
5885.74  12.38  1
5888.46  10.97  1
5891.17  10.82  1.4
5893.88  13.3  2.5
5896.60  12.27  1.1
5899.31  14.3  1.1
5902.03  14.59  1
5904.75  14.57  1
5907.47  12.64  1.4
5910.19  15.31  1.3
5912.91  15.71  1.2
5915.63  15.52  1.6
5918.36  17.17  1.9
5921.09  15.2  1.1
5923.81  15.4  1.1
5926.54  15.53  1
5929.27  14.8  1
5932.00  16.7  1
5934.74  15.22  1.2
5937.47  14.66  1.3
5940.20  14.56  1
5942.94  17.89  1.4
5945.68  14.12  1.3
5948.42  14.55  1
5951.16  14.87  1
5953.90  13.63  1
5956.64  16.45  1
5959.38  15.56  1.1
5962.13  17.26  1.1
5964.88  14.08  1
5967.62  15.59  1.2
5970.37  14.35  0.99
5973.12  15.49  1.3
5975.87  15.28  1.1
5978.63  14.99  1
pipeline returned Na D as 5.0 angstrom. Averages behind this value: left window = 15.4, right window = 15.4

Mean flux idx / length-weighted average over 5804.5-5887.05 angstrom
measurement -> 15.2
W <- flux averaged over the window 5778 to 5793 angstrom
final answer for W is 13.8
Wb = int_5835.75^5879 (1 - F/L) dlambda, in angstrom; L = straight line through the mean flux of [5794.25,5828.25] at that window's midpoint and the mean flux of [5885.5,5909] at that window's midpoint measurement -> -3.9 angstrom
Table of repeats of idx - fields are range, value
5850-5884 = 14.7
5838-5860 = 15.1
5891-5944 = 14.9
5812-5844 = 15.8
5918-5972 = 15.3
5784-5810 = 14.5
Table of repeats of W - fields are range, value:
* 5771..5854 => 15.3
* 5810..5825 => 16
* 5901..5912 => 14.3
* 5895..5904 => 13.8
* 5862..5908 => 13.8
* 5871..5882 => 15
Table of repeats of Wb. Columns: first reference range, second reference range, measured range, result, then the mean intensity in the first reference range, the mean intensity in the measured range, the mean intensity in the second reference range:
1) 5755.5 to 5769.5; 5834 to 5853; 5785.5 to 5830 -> -0.8 angstrom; 13.8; 15.1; 15.6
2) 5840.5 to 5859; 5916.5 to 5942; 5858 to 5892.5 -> 3.4 angstrom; 15.4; 13.9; 15.5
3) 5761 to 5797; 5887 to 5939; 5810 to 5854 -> -4.2 angstrom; 14.4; 15.8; 14.5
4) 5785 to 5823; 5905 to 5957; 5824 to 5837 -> -0.8 angstrom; 15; 16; 15.2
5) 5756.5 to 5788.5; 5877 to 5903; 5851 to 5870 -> -2.3 angstrom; 14.4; 14.8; 12.8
